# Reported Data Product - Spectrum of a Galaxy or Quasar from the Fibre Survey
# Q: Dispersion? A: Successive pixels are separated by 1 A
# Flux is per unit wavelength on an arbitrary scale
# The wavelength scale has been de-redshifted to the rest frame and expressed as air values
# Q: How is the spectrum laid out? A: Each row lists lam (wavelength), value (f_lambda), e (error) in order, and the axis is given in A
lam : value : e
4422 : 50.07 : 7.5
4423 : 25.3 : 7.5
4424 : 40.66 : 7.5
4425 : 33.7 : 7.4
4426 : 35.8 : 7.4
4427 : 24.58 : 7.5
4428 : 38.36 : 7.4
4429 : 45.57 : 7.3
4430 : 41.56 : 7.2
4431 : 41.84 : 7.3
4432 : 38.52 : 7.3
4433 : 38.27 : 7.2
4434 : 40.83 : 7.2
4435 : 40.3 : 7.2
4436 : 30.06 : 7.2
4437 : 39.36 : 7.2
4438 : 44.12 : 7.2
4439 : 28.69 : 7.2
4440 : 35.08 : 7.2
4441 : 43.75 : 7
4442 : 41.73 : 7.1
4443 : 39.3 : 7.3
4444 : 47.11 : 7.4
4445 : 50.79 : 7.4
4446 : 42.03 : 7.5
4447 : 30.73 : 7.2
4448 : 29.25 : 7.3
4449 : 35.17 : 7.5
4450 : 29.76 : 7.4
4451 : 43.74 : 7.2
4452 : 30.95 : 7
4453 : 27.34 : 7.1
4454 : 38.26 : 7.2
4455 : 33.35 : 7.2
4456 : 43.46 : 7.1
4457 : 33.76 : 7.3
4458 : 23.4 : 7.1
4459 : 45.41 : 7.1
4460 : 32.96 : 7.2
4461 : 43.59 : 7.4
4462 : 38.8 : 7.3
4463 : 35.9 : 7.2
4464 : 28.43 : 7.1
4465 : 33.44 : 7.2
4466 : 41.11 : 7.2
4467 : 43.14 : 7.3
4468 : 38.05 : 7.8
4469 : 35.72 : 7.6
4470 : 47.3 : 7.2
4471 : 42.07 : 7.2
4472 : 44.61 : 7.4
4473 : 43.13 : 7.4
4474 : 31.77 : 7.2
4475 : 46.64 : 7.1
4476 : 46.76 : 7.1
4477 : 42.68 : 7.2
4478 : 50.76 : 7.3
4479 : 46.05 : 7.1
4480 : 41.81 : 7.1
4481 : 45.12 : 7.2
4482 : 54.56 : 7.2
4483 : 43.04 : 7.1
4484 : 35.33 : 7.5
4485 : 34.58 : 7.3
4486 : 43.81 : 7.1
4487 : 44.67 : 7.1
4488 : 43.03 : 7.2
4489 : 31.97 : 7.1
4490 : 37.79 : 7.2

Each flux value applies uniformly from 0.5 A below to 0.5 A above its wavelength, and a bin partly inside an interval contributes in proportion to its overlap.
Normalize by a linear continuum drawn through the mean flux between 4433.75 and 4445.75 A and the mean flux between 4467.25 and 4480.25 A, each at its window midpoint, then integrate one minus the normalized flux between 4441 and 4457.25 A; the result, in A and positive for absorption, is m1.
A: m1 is 1.3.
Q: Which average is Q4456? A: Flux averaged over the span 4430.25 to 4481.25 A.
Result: 38.9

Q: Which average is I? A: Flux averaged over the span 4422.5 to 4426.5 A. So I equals 33.9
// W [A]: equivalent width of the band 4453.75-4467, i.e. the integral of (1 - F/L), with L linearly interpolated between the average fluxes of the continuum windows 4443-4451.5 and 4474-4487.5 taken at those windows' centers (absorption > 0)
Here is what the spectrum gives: 1.3 A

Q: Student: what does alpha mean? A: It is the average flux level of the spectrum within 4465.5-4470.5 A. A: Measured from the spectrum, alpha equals 41.1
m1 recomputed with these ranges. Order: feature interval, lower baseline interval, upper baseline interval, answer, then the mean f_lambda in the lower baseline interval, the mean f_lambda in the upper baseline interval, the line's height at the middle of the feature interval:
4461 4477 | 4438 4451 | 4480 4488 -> 0.5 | 38.3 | 42.9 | 41.2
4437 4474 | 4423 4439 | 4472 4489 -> 2.2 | 37.5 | 43.1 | 40.3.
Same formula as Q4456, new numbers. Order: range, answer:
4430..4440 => 38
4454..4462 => 36.8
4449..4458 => 34.4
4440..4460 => 37.2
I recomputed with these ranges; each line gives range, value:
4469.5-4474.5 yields 41.8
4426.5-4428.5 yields 31.5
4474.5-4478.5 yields 46.7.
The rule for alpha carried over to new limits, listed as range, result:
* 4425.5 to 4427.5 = 30.2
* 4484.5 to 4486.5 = 39.2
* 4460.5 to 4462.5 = 41.2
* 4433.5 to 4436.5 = 37.1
